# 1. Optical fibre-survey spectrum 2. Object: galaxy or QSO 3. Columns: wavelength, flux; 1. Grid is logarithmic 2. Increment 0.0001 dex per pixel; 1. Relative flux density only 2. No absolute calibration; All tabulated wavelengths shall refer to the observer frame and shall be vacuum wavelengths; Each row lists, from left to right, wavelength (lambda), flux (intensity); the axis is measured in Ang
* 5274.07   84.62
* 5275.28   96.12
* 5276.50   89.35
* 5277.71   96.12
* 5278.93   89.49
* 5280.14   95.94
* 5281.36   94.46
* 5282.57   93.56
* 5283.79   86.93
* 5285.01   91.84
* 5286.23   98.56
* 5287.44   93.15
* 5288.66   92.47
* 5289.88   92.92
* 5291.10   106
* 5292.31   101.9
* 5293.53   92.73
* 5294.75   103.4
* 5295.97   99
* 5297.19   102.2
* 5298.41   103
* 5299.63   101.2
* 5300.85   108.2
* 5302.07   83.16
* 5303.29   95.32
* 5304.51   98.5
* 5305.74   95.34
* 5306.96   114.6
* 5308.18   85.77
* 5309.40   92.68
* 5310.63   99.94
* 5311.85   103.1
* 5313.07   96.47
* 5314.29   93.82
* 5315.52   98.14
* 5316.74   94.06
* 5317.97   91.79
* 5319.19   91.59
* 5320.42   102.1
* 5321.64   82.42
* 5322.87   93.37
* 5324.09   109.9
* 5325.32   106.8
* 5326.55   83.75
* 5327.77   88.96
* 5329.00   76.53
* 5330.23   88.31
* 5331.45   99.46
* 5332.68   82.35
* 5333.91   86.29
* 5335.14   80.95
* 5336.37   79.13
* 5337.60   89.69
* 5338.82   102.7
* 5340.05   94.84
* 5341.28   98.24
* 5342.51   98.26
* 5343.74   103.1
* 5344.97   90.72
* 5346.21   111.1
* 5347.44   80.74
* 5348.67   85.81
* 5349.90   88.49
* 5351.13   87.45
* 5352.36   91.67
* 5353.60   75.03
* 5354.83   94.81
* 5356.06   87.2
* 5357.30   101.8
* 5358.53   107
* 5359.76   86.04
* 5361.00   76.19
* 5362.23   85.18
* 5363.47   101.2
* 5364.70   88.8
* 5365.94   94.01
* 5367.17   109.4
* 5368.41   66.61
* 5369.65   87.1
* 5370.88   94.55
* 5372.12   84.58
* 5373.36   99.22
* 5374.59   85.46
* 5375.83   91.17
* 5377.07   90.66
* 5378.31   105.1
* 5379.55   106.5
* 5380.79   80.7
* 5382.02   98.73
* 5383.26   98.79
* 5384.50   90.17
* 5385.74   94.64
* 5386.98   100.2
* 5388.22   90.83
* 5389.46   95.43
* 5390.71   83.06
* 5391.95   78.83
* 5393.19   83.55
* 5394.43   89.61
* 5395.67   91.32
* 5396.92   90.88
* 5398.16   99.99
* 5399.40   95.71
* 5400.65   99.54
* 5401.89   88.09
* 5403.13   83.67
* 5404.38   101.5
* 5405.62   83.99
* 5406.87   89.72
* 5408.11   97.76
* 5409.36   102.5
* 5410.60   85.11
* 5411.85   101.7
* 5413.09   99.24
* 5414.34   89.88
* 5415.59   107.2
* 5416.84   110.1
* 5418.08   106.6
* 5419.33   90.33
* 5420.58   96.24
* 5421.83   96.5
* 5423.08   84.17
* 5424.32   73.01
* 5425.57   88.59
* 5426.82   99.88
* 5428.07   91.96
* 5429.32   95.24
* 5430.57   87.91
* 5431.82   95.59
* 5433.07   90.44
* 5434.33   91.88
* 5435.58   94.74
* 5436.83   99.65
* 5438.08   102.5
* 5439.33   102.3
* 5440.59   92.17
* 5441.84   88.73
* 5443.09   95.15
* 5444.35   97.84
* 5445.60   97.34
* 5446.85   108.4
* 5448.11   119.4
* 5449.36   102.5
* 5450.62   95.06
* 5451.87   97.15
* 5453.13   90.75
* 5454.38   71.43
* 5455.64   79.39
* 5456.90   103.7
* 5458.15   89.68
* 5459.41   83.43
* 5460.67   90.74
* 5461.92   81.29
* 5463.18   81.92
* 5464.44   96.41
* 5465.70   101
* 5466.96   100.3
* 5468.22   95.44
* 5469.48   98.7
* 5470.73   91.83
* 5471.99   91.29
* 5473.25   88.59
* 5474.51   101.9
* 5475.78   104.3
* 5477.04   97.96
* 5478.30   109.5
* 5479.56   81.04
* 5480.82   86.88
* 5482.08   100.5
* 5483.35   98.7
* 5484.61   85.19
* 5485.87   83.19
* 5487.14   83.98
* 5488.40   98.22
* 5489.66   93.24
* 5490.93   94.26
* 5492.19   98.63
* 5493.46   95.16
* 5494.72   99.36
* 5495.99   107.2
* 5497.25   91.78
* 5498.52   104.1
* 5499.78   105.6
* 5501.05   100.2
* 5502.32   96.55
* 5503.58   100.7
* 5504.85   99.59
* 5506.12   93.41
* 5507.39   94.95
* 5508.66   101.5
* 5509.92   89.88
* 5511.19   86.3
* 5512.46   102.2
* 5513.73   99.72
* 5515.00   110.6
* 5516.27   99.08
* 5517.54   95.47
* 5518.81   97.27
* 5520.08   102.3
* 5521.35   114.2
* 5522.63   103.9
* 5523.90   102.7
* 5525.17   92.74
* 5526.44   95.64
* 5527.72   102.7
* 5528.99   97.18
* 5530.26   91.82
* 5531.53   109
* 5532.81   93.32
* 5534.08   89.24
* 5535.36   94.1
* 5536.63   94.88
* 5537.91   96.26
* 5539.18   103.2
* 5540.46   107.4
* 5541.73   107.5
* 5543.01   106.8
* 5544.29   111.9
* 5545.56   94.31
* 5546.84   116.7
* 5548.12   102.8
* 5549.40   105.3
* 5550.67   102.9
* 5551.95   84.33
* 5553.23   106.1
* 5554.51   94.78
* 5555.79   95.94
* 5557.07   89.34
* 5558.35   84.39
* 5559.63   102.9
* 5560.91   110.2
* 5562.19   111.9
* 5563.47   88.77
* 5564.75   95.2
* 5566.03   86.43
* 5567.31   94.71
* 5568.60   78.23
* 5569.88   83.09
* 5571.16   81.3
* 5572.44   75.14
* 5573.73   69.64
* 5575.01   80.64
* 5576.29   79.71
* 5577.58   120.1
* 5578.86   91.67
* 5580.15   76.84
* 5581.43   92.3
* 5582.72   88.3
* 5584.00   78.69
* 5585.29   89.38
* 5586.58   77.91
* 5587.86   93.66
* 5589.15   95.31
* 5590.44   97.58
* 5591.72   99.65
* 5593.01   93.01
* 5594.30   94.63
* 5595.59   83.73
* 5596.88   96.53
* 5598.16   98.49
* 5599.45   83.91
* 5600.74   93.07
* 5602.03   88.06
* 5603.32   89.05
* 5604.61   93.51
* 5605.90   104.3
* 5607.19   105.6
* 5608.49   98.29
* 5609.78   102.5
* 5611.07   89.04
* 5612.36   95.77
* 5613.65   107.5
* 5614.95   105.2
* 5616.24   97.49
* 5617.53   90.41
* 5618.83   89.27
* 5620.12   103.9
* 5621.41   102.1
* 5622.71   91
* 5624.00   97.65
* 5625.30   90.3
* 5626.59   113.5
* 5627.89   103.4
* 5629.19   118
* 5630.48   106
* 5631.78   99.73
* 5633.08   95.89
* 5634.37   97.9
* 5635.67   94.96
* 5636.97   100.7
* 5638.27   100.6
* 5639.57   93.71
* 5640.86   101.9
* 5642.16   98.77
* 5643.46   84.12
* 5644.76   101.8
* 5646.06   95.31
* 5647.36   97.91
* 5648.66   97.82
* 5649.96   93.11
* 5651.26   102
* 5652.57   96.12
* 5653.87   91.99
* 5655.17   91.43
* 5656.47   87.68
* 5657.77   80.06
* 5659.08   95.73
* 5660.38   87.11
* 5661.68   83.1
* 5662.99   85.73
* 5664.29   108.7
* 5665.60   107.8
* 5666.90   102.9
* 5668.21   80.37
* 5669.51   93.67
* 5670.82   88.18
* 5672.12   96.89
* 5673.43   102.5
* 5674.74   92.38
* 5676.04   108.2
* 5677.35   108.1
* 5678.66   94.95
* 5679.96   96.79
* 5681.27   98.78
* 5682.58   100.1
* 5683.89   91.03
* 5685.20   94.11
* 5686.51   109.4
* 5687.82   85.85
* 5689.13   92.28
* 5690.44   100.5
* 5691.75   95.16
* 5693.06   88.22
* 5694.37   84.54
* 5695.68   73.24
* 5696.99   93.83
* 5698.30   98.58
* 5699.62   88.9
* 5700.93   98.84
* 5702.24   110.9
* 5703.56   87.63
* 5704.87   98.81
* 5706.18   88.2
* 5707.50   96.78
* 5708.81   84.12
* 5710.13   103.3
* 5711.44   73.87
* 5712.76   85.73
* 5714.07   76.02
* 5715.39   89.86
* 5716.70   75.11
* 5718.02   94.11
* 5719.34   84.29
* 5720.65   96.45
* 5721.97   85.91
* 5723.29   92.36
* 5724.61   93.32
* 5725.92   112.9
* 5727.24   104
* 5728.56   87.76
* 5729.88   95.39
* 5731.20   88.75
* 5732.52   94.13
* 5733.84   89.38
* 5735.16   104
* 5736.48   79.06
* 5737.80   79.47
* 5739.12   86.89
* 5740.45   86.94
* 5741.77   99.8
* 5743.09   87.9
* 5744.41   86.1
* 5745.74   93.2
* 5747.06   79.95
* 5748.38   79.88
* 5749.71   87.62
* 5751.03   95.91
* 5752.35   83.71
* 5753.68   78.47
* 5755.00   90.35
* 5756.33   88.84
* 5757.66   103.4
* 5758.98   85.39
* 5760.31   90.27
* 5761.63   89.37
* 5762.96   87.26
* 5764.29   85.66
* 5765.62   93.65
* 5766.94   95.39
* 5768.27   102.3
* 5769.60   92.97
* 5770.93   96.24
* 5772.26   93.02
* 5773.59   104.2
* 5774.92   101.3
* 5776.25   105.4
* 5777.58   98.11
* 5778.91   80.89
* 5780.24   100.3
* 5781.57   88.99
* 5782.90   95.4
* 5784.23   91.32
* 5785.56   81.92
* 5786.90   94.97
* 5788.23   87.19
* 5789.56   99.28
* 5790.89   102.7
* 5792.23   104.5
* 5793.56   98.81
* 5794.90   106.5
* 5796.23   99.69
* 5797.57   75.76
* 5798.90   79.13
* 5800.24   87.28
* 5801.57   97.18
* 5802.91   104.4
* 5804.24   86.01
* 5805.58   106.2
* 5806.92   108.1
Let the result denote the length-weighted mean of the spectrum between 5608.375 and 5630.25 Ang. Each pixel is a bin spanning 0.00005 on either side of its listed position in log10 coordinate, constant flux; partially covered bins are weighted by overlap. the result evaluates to 99.9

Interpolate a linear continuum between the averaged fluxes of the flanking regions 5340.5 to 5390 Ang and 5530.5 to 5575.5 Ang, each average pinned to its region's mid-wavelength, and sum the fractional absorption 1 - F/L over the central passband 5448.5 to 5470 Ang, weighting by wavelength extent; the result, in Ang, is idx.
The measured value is 0.5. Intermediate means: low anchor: 92.6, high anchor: 95.7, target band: 92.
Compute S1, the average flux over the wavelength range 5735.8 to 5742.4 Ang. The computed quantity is 86.4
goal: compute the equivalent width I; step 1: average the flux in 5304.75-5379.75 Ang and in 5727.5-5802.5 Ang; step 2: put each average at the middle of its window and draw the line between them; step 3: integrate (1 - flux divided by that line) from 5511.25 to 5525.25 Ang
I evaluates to -1.4 Ang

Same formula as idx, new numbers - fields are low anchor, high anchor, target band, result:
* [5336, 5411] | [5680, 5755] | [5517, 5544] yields -2.5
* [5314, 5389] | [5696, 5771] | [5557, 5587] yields 0.9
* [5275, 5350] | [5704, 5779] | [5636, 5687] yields -2.3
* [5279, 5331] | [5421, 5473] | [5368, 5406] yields 1.2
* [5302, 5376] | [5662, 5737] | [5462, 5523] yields -2.6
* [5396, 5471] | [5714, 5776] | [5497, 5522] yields -1.6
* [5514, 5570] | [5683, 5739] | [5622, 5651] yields -1.2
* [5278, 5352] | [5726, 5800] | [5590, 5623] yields -1.1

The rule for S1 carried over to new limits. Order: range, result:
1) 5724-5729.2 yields 99.7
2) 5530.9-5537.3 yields 96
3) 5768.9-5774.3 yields 96.6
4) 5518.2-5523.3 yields 104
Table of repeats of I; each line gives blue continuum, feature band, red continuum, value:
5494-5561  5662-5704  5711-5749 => -1.8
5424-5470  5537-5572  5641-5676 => -1.3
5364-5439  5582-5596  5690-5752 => 0.2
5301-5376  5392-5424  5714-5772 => -0.7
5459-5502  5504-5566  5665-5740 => -3.2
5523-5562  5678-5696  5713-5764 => -0.3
